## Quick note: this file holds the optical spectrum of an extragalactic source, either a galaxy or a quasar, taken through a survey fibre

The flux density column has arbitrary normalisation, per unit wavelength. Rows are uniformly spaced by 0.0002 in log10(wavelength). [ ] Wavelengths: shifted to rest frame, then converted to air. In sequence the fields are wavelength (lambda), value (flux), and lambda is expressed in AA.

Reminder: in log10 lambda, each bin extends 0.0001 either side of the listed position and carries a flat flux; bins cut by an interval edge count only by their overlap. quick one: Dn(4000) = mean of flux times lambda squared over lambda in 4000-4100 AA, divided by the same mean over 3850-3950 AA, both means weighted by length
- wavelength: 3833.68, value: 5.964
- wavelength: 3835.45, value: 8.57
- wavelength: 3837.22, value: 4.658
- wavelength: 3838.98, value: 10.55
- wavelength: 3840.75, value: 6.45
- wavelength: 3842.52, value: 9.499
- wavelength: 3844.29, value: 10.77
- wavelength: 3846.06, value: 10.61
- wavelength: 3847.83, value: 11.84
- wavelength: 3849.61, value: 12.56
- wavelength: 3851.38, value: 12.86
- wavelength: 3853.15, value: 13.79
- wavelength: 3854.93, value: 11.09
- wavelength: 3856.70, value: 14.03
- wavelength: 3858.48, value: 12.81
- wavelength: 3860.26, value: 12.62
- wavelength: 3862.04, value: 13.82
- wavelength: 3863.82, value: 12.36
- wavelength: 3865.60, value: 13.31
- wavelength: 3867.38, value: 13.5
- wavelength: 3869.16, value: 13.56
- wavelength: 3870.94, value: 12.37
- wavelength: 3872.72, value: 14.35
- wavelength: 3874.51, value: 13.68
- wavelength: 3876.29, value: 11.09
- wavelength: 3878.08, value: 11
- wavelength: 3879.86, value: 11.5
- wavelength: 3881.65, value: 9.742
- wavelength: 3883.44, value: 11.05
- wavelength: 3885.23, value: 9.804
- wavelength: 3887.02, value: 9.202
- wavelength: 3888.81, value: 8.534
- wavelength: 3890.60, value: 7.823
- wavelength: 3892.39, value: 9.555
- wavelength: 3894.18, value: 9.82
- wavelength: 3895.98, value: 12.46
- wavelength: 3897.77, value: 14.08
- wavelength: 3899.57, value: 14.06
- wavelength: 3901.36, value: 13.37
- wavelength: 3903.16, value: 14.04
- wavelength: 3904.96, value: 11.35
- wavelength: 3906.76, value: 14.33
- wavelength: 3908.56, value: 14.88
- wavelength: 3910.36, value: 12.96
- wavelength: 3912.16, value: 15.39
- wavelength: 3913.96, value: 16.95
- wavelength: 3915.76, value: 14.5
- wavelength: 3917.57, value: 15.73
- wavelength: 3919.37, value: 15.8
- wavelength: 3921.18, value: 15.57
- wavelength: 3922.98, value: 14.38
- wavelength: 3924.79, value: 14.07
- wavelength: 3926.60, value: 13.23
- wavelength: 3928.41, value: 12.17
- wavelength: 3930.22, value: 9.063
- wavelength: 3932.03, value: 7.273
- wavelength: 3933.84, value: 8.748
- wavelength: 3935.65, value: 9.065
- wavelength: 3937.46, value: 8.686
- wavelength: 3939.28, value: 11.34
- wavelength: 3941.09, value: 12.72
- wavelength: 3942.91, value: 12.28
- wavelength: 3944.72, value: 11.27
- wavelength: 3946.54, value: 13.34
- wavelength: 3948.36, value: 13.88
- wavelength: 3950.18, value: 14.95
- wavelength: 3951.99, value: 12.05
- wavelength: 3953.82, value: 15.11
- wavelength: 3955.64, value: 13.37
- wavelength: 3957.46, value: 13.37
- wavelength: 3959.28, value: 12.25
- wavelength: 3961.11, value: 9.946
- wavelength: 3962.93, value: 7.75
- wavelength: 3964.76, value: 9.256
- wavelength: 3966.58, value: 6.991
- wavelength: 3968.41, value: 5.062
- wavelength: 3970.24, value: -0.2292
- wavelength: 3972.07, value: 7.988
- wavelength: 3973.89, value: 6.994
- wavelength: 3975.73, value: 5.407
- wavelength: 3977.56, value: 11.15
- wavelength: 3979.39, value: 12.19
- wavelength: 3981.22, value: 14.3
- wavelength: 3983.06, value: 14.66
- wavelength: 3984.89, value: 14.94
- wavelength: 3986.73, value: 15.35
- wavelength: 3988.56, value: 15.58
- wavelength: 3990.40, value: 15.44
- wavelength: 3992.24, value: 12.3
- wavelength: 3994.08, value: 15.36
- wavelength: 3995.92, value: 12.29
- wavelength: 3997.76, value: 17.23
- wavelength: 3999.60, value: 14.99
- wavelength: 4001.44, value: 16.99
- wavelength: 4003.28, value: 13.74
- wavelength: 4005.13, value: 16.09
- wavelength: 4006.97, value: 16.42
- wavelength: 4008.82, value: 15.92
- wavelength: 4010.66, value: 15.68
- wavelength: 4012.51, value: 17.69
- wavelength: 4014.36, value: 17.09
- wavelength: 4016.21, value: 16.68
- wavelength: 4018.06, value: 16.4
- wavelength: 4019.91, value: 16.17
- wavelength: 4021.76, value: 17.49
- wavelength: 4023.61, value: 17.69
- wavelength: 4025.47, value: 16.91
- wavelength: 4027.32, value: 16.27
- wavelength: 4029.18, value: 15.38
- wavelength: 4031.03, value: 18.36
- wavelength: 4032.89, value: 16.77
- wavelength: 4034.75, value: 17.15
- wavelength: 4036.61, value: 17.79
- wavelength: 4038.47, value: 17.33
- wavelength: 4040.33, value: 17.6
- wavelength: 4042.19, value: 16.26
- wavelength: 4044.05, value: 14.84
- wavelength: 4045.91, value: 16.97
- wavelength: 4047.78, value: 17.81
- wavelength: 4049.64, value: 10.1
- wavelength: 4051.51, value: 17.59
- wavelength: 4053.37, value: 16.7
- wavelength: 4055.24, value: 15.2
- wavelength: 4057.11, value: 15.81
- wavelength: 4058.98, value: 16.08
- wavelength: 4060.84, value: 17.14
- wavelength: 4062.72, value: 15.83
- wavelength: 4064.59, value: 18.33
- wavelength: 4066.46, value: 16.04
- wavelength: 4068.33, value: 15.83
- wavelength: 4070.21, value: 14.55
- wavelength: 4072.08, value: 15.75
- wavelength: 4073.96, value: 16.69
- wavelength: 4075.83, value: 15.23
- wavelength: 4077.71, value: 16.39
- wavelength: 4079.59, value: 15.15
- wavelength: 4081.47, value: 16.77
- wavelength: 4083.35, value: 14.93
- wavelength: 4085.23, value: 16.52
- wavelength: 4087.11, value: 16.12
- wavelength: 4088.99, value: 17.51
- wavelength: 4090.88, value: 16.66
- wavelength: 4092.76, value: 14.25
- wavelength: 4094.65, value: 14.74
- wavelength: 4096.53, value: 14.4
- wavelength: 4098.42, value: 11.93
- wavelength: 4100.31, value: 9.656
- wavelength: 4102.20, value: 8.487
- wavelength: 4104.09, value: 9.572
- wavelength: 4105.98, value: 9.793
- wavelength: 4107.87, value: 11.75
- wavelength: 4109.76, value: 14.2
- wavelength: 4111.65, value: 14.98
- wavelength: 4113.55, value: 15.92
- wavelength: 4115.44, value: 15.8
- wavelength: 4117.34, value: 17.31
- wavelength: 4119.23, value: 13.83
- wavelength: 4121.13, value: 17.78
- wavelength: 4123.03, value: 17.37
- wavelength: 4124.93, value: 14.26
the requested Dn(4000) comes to 1.40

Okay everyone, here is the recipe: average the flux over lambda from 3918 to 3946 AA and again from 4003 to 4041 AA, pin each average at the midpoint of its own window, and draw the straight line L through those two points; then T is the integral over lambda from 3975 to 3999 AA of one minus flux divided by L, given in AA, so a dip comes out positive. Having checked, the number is 2.0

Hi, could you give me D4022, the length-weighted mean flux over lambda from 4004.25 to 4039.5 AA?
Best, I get 16.8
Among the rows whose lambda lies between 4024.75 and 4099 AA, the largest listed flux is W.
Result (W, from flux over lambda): 18.36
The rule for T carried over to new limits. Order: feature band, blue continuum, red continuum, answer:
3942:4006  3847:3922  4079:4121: 5.8 AA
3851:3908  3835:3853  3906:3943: -4.5 AA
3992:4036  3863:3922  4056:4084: -3.6 AA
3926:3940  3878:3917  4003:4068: 3.6 AA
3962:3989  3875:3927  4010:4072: 9.2 AA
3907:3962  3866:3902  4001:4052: 1.6 AA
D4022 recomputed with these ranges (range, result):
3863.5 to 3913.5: 12.2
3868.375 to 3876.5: 13.2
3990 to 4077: 16.1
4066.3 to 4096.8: 15.8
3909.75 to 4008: 12.4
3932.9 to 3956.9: 12.1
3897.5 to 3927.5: 14.4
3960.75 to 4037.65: 13.8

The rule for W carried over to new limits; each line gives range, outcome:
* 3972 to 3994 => 15.58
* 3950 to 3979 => 15.11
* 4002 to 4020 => 17.69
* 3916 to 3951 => 15.8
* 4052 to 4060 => 16.7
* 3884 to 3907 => 14.33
